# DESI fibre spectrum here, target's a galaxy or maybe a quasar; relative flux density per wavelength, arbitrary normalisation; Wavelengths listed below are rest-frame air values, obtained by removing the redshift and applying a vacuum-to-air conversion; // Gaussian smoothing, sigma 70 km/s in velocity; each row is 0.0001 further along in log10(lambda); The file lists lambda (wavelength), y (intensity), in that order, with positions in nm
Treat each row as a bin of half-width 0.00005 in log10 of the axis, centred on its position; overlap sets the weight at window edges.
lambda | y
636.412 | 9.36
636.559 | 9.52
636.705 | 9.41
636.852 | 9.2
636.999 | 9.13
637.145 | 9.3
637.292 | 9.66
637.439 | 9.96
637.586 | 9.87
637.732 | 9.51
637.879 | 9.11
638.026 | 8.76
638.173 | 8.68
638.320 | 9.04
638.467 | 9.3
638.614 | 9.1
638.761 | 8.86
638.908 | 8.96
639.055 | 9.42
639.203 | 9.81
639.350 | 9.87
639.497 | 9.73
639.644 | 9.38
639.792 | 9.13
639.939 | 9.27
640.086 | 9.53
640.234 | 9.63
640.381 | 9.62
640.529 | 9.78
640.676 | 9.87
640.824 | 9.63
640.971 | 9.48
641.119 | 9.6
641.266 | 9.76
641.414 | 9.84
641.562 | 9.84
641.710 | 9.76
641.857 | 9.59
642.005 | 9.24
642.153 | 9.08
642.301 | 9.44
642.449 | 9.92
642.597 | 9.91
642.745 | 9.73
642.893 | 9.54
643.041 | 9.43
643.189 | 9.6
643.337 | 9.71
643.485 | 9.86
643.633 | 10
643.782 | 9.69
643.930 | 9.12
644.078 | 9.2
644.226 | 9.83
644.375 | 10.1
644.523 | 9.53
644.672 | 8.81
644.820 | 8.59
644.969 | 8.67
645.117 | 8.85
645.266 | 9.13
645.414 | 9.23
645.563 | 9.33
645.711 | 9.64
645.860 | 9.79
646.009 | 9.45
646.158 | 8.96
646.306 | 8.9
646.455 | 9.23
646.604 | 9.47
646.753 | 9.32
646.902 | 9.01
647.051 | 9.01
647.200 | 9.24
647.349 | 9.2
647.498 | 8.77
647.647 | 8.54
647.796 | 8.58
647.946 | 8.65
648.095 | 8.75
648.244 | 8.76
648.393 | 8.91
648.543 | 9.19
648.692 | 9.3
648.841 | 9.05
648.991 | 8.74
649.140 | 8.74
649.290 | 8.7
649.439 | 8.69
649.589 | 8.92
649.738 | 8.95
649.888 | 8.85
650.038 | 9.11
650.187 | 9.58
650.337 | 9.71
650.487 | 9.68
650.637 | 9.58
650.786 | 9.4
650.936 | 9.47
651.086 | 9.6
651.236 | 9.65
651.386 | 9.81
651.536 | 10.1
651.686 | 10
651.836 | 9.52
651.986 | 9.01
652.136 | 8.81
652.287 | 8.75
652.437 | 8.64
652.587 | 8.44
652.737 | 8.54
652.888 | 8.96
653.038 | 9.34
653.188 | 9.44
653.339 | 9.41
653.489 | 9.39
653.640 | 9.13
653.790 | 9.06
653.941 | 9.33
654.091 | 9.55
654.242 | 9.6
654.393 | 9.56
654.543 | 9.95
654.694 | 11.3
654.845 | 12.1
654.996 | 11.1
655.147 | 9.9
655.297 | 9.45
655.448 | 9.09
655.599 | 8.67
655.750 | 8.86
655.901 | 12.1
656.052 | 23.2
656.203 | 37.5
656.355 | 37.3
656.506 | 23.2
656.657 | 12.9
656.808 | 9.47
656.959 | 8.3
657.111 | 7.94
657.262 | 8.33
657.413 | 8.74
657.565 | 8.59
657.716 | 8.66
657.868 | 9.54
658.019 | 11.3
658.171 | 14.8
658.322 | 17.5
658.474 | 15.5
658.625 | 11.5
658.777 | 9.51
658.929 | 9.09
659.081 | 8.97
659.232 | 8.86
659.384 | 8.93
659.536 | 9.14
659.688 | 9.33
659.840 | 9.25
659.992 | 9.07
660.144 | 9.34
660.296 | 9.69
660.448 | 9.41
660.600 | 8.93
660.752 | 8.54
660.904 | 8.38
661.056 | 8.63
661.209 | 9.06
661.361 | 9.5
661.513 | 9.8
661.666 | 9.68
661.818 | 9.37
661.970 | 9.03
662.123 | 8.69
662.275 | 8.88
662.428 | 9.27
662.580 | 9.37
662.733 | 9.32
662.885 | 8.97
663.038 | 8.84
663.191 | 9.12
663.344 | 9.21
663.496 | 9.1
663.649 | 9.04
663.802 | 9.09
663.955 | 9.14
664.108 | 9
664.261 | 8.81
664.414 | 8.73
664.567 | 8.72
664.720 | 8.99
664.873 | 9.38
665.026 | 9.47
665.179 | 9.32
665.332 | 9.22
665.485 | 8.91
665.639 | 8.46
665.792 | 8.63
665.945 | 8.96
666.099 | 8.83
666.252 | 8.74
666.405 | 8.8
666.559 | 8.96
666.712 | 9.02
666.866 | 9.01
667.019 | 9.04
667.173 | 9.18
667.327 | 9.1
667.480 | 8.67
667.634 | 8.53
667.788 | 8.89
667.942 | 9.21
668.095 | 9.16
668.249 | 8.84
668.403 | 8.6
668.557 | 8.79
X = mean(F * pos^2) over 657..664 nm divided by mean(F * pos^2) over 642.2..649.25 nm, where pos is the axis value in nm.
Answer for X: 1.09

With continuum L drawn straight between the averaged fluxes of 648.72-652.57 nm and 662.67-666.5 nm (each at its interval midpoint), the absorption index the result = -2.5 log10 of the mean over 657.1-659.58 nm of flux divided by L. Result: -0.154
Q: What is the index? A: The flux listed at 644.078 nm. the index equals 9.2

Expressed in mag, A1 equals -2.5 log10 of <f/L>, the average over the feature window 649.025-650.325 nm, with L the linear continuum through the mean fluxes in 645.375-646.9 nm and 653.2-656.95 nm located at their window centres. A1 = 0.208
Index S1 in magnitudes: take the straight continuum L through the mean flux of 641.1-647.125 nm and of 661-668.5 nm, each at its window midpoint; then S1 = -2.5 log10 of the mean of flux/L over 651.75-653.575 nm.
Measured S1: 0.03 mag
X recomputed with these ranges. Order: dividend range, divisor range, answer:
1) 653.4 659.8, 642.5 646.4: 1.33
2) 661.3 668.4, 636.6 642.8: 1.03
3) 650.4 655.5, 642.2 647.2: 1.04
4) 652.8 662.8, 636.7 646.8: 1.23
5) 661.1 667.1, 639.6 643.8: 1.01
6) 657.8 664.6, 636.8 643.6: 1.09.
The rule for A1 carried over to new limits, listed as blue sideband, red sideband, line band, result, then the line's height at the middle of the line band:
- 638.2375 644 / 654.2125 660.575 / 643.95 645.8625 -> 0.096 mag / 10.1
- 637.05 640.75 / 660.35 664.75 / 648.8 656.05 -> -0.044 mag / 9.21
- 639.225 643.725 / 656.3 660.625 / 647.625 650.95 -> 0.157 mag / 10.4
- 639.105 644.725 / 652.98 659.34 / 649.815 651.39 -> 0.172 mag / 11.1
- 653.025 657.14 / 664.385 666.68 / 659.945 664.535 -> 0.119 mag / 10.2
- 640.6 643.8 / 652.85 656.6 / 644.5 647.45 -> 0.168 mag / 10.7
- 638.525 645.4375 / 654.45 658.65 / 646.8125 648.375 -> 0.236 mag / 11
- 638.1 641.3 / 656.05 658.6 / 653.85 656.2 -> 0.227 mag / 14.4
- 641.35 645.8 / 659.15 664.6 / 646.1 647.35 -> 0.030 mag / 9.41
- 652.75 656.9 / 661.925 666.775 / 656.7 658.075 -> 0.289 mag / 11.8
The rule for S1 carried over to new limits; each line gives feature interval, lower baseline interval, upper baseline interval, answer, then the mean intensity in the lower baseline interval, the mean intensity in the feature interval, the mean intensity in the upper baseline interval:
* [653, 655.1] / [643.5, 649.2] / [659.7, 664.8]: -0.09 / 9.15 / 9.88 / 9.09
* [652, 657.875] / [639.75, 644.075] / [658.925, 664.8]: -0.24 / 9.6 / 11.6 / 9.08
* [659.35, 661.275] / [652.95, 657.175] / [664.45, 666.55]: 0.19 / 12.7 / 9.05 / 8.95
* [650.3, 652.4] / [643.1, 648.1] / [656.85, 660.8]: 0.01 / 9.23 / 9.49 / 9.96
